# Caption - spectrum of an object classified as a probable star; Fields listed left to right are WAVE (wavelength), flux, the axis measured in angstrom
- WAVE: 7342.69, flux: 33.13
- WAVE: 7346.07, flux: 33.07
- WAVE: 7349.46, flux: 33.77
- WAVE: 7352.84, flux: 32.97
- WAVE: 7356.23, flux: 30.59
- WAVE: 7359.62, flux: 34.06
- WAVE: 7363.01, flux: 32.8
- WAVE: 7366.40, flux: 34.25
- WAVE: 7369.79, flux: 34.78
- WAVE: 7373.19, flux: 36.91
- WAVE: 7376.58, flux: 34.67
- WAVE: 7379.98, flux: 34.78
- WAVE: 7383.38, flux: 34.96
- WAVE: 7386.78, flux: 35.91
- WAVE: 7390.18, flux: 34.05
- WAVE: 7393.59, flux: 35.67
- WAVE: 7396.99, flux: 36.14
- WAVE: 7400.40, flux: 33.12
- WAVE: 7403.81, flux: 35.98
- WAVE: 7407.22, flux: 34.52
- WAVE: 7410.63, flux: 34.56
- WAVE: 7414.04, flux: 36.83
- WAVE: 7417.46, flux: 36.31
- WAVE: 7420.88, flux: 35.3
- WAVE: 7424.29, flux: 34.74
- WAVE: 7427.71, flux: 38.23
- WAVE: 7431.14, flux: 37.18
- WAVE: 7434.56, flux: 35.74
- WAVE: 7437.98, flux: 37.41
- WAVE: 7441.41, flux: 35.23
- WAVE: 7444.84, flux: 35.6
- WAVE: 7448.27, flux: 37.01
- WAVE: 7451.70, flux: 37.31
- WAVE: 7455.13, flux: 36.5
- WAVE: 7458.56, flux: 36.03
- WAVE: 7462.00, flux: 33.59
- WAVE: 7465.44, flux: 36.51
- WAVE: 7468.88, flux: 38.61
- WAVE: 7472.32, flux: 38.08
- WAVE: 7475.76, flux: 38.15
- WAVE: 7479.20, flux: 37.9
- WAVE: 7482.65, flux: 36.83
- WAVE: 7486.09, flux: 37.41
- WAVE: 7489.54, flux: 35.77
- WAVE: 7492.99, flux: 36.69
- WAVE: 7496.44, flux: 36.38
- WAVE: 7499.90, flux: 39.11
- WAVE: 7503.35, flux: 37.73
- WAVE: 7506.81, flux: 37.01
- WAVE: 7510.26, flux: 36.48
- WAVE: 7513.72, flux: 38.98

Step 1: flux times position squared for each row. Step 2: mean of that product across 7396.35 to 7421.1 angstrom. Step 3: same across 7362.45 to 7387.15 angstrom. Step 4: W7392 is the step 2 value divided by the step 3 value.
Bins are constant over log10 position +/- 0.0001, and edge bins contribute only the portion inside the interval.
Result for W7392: 1.0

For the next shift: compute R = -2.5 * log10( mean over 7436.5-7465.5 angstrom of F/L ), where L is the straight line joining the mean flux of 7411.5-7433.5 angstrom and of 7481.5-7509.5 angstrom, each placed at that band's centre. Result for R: 0.02 mag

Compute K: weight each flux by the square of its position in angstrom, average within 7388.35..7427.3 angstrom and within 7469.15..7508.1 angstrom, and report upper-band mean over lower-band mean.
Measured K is 1.1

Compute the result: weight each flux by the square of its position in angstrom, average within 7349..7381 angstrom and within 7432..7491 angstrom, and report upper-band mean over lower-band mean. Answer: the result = 1.1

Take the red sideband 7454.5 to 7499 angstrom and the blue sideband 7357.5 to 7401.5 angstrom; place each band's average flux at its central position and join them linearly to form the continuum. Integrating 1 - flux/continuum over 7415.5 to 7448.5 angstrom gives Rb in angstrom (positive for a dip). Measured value -0.3 angstrom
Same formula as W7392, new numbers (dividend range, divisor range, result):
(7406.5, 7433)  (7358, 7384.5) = 1.05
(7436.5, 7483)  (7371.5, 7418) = 1.06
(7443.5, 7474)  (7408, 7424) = 1.04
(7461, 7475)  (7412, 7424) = 1.04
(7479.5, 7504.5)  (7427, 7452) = 1.03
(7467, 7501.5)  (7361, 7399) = 1.10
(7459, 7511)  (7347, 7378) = 1.13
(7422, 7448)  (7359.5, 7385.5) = 1.06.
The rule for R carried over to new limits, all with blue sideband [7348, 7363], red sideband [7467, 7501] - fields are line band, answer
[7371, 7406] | -0.037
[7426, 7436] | -0.045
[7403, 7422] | -0.021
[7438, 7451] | -0.006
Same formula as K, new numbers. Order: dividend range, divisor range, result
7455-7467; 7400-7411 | 1.04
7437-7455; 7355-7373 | 1.11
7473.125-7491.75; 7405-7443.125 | 1.05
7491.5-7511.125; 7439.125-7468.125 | 1.05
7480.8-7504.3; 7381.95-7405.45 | 1.09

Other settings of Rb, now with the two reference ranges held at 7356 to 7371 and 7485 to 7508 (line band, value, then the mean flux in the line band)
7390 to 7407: -0.3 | 35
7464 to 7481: -0.6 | 37.9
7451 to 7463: 0.1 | 35.9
